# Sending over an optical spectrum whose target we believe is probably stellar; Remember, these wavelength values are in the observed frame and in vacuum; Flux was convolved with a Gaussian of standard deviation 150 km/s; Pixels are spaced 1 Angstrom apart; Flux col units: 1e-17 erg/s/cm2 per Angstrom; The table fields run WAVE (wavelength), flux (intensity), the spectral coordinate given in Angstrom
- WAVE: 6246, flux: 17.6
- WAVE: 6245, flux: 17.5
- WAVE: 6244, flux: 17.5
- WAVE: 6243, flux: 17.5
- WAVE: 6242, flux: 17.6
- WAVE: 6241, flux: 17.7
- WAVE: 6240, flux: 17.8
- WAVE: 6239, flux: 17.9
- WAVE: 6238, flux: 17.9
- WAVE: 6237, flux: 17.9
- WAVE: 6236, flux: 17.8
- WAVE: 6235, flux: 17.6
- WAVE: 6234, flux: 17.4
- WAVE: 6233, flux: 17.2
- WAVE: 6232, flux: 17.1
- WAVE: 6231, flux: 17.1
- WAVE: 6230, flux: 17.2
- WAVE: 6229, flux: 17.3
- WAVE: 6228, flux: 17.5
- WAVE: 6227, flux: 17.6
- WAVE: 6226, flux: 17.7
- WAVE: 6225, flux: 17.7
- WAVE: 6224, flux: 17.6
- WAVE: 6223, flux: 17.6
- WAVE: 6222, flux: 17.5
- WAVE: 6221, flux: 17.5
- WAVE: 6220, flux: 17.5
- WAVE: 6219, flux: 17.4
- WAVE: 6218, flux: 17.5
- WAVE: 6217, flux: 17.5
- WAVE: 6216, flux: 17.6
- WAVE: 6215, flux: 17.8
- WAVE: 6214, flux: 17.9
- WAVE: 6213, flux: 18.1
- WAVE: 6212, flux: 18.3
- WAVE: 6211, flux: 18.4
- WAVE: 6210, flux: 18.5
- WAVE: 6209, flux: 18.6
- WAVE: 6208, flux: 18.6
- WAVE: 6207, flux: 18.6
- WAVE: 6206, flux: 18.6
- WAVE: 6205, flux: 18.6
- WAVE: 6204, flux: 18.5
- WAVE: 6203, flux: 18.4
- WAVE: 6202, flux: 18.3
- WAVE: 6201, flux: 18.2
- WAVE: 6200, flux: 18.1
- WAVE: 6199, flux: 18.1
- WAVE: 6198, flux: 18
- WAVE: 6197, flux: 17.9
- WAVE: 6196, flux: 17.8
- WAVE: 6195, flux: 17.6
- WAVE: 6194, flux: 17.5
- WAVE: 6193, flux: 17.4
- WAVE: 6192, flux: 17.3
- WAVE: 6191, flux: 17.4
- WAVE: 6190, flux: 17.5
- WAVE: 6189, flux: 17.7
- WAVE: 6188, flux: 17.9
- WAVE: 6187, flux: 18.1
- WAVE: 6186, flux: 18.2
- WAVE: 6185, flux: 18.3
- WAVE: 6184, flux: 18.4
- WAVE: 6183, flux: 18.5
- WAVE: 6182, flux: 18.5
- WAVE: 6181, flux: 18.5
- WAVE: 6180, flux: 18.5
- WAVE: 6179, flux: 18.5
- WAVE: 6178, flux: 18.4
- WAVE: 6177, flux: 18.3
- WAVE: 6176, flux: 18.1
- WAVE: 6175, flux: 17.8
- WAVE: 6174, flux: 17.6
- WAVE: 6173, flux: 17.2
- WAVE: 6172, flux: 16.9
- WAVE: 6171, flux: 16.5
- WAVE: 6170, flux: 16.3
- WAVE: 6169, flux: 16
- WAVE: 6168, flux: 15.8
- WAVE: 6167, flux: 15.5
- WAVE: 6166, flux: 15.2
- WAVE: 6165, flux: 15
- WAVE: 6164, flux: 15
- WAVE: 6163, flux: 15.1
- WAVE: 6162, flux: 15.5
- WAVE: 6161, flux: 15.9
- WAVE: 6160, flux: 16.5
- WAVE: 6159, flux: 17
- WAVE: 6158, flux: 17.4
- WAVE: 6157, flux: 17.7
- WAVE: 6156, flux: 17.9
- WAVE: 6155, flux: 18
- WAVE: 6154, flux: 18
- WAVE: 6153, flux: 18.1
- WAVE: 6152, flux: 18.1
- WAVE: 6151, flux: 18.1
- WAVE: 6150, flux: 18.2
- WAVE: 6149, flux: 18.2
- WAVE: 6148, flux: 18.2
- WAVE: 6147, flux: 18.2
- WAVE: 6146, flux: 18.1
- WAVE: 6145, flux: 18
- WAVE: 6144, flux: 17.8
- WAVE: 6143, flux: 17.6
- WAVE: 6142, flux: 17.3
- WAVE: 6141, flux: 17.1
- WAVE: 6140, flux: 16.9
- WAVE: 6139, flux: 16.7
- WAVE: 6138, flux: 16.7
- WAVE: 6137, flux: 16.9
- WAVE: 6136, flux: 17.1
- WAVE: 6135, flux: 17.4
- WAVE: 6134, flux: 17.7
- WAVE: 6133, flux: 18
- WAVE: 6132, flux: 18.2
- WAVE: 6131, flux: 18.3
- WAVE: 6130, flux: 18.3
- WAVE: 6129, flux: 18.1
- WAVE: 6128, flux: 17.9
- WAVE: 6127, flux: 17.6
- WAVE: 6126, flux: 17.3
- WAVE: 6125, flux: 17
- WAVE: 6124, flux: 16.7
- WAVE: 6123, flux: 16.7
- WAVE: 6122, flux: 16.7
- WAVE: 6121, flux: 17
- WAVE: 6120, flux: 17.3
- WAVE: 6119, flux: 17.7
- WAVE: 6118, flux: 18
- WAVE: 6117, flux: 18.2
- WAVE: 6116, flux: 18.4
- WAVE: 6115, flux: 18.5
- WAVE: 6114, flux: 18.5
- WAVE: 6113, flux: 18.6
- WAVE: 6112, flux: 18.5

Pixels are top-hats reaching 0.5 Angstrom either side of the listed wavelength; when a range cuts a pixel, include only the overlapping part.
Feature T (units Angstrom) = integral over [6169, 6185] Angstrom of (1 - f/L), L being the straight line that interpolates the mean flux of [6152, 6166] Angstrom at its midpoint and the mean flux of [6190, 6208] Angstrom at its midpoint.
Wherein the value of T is -0.49 Angstrom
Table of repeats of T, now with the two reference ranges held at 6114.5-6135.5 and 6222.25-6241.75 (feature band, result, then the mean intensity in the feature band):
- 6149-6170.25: 1.1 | 16.7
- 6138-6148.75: 0.1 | 17.6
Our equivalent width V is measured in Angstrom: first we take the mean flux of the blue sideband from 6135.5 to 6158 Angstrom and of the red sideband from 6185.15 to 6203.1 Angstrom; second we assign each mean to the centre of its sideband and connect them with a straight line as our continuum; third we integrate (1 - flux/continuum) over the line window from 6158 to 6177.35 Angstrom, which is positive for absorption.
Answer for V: 1.5 Angstrom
